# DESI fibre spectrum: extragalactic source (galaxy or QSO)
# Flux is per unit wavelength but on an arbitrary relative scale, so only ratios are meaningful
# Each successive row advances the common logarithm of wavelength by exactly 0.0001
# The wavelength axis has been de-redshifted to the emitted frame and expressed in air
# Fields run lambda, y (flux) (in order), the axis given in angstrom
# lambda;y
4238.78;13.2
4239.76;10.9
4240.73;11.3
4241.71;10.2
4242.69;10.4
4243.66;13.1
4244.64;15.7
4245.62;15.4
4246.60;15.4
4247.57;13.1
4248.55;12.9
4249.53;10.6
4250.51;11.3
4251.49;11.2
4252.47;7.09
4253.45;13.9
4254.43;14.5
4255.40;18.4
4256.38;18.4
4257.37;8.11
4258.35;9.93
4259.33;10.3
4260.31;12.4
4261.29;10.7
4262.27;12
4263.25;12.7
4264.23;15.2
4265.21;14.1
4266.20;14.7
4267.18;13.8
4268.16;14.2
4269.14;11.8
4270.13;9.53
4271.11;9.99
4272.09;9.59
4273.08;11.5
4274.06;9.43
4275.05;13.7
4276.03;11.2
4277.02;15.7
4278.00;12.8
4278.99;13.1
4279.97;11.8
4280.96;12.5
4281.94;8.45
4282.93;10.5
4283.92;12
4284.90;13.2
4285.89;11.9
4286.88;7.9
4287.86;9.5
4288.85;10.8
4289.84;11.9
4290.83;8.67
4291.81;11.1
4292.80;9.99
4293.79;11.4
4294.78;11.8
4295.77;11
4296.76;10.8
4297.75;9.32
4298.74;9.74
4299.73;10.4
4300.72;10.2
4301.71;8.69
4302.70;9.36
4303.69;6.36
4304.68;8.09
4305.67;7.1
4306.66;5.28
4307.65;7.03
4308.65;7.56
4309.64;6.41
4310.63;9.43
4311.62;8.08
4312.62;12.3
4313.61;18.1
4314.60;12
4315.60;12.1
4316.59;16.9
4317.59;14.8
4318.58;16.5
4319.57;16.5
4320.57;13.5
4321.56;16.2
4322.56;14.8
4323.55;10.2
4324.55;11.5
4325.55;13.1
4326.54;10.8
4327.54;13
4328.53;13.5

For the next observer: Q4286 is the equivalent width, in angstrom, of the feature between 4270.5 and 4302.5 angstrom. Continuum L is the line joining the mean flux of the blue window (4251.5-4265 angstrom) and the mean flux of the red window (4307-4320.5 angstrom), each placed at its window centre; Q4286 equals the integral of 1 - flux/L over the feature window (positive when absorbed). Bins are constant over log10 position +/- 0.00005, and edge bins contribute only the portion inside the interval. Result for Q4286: 3.6 angstrom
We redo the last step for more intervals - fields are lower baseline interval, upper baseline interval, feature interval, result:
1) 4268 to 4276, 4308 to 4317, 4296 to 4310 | 3.6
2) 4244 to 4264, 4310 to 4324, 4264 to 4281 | 0.7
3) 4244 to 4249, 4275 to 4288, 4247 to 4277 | 2.2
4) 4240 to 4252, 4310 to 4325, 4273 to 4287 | 1.2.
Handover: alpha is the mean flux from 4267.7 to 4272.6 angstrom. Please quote 11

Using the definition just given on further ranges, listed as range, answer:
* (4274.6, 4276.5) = 12.5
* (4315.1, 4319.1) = 15.1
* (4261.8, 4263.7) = 12.4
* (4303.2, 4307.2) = 6.72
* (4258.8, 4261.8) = 11.1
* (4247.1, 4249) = 13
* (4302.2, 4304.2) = 7.87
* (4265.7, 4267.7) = 14.2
